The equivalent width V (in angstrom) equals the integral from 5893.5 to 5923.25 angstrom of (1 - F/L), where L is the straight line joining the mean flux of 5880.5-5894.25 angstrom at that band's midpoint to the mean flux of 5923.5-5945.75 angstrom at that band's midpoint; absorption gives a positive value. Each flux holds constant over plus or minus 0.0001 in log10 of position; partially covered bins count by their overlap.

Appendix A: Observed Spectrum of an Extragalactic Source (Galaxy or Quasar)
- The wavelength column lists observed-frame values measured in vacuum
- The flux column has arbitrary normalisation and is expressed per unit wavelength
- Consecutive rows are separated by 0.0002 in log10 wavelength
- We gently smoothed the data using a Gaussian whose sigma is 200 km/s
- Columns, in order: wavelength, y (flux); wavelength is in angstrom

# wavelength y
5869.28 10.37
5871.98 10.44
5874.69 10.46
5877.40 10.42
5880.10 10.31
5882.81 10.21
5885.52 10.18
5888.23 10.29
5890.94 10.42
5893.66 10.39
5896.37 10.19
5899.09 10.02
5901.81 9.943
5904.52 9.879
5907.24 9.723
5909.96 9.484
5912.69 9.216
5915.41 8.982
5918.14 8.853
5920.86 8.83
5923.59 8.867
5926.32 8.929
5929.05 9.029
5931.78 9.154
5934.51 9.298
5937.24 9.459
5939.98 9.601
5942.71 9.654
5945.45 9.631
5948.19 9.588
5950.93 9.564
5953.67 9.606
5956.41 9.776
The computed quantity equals 1.0 angstrom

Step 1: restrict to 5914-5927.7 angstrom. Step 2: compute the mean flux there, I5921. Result 8.89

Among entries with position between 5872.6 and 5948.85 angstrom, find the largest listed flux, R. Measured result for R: 10.46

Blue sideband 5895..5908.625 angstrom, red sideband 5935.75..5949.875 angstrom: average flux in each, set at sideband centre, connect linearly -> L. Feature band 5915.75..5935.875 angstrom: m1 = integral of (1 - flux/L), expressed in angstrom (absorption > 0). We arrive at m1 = 1.5 angstrom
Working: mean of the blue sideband 9.96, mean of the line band 8.99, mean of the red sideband 9.58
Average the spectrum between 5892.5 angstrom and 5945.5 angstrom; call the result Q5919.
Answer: 9.45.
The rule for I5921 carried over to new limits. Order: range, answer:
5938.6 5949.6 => 9.62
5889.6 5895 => 10.4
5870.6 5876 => 10.4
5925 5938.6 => 9.18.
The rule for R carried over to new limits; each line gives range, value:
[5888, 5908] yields 10.42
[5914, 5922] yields 8.982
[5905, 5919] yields 9.723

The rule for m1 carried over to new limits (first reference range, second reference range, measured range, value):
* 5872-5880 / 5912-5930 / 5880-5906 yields -0.8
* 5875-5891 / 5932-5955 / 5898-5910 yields 0.2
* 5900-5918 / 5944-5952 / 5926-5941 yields 0.5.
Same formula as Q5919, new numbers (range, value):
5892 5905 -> 10.1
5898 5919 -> 9.52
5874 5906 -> 10.2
